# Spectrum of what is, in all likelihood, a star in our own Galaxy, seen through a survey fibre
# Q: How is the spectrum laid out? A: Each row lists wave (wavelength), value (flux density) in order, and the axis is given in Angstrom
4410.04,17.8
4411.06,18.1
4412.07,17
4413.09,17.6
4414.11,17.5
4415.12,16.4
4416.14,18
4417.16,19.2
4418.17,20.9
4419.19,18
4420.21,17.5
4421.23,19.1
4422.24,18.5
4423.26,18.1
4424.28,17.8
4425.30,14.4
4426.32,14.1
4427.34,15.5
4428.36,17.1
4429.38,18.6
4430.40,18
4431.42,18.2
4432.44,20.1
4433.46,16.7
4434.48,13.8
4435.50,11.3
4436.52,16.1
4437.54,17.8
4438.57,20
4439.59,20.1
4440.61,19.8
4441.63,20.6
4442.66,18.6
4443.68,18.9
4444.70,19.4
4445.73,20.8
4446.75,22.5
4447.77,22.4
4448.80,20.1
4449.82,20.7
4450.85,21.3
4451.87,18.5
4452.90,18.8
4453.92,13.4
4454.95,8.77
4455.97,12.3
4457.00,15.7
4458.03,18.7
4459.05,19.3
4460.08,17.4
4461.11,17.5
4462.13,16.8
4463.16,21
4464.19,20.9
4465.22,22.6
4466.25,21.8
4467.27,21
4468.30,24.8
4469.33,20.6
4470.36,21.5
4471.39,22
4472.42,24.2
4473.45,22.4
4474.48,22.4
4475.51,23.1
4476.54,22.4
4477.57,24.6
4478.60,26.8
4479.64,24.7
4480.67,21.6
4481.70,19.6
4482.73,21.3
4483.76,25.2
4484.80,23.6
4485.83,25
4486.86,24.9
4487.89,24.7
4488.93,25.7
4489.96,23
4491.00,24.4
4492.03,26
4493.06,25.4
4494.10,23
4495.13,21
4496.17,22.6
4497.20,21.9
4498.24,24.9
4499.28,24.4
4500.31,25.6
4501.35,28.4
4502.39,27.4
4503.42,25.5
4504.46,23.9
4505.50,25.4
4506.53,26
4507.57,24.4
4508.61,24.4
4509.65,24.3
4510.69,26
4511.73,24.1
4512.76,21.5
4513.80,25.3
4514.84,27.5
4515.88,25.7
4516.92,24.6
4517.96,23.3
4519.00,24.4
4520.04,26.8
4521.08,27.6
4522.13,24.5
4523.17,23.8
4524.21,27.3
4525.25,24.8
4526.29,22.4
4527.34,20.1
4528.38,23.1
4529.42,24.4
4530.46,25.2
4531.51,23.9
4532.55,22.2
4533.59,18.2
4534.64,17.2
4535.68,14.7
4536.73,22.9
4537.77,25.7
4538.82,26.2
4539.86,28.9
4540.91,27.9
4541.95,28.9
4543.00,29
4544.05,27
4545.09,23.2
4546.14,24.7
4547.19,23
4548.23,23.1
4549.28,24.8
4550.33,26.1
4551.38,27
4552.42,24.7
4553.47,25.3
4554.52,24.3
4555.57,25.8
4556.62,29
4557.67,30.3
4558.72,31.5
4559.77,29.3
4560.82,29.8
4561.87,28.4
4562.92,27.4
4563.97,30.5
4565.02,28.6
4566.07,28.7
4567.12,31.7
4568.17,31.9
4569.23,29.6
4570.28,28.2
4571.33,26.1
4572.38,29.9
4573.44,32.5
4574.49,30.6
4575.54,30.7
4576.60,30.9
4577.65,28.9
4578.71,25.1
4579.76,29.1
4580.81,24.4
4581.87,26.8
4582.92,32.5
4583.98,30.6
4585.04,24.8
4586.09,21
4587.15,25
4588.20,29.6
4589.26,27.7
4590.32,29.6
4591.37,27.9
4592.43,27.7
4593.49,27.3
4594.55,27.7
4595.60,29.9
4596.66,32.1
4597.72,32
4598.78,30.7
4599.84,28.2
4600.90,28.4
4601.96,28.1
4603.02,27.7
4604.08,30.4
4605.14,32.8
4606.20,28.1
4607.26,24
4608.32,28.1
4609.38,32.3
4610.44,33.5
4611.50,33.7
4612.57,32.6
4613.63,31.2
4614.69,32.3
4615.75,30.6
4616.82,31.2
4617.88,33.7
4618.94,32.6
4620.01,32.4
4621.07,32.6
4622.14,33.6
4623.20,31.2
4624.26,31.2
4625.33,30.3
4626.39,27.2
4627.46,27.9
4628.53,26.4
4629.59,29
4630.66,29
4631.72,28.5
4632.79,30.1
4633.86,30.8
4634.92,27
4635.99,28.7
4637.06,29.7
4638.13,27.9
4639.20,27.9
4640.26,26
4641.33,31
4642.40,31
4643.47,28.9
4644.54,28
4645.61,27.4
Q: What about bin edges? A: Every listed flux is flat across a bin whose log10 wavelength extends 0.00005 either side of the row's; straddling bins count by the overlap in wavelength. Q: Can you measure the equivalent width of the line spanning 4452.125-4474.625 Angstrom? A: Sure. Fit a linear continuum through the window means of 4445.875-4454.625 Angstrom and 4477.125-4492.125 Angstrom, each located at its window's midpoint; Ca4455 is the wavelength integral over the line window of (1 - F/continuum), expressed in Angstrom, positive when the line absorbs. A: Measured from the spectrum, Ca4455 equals 2.2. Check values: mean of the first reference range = 19.5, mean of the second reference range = 24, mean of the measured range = 19.2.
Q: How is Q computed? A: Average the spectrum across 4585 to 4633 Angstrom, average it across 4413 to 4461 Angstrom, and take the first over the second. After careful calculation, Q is 1.66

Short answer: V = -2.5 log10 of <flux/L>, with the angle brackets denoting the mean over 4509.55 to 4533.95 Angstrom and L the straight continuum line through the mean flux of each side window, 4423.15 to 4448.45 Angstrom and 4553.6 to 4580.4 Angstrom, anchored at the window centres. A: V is 0.04 mag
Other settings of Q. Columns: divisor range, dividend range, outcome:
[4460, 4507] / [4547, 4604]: 1.21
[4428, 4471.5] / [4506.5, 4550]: 1.30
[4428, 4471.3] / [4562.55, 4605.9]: 1.54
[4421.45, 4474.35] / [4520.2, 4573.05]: 1.39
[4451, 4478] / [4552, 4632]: 1.48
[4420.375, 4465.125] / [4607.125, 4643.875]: 1.68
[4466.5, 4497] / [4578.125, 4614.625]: 1.24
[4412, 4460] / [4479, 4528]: 1.37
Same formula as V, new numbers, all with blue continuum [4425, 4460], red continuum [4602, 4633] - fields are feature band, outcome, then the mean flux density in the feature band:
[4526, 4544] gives 0.04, 23.7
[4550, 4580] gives -0.08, 28.7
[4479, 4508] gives -0.13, 24.3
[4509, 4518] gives -0.09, 24.8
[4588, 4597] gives 0.00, 28.7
